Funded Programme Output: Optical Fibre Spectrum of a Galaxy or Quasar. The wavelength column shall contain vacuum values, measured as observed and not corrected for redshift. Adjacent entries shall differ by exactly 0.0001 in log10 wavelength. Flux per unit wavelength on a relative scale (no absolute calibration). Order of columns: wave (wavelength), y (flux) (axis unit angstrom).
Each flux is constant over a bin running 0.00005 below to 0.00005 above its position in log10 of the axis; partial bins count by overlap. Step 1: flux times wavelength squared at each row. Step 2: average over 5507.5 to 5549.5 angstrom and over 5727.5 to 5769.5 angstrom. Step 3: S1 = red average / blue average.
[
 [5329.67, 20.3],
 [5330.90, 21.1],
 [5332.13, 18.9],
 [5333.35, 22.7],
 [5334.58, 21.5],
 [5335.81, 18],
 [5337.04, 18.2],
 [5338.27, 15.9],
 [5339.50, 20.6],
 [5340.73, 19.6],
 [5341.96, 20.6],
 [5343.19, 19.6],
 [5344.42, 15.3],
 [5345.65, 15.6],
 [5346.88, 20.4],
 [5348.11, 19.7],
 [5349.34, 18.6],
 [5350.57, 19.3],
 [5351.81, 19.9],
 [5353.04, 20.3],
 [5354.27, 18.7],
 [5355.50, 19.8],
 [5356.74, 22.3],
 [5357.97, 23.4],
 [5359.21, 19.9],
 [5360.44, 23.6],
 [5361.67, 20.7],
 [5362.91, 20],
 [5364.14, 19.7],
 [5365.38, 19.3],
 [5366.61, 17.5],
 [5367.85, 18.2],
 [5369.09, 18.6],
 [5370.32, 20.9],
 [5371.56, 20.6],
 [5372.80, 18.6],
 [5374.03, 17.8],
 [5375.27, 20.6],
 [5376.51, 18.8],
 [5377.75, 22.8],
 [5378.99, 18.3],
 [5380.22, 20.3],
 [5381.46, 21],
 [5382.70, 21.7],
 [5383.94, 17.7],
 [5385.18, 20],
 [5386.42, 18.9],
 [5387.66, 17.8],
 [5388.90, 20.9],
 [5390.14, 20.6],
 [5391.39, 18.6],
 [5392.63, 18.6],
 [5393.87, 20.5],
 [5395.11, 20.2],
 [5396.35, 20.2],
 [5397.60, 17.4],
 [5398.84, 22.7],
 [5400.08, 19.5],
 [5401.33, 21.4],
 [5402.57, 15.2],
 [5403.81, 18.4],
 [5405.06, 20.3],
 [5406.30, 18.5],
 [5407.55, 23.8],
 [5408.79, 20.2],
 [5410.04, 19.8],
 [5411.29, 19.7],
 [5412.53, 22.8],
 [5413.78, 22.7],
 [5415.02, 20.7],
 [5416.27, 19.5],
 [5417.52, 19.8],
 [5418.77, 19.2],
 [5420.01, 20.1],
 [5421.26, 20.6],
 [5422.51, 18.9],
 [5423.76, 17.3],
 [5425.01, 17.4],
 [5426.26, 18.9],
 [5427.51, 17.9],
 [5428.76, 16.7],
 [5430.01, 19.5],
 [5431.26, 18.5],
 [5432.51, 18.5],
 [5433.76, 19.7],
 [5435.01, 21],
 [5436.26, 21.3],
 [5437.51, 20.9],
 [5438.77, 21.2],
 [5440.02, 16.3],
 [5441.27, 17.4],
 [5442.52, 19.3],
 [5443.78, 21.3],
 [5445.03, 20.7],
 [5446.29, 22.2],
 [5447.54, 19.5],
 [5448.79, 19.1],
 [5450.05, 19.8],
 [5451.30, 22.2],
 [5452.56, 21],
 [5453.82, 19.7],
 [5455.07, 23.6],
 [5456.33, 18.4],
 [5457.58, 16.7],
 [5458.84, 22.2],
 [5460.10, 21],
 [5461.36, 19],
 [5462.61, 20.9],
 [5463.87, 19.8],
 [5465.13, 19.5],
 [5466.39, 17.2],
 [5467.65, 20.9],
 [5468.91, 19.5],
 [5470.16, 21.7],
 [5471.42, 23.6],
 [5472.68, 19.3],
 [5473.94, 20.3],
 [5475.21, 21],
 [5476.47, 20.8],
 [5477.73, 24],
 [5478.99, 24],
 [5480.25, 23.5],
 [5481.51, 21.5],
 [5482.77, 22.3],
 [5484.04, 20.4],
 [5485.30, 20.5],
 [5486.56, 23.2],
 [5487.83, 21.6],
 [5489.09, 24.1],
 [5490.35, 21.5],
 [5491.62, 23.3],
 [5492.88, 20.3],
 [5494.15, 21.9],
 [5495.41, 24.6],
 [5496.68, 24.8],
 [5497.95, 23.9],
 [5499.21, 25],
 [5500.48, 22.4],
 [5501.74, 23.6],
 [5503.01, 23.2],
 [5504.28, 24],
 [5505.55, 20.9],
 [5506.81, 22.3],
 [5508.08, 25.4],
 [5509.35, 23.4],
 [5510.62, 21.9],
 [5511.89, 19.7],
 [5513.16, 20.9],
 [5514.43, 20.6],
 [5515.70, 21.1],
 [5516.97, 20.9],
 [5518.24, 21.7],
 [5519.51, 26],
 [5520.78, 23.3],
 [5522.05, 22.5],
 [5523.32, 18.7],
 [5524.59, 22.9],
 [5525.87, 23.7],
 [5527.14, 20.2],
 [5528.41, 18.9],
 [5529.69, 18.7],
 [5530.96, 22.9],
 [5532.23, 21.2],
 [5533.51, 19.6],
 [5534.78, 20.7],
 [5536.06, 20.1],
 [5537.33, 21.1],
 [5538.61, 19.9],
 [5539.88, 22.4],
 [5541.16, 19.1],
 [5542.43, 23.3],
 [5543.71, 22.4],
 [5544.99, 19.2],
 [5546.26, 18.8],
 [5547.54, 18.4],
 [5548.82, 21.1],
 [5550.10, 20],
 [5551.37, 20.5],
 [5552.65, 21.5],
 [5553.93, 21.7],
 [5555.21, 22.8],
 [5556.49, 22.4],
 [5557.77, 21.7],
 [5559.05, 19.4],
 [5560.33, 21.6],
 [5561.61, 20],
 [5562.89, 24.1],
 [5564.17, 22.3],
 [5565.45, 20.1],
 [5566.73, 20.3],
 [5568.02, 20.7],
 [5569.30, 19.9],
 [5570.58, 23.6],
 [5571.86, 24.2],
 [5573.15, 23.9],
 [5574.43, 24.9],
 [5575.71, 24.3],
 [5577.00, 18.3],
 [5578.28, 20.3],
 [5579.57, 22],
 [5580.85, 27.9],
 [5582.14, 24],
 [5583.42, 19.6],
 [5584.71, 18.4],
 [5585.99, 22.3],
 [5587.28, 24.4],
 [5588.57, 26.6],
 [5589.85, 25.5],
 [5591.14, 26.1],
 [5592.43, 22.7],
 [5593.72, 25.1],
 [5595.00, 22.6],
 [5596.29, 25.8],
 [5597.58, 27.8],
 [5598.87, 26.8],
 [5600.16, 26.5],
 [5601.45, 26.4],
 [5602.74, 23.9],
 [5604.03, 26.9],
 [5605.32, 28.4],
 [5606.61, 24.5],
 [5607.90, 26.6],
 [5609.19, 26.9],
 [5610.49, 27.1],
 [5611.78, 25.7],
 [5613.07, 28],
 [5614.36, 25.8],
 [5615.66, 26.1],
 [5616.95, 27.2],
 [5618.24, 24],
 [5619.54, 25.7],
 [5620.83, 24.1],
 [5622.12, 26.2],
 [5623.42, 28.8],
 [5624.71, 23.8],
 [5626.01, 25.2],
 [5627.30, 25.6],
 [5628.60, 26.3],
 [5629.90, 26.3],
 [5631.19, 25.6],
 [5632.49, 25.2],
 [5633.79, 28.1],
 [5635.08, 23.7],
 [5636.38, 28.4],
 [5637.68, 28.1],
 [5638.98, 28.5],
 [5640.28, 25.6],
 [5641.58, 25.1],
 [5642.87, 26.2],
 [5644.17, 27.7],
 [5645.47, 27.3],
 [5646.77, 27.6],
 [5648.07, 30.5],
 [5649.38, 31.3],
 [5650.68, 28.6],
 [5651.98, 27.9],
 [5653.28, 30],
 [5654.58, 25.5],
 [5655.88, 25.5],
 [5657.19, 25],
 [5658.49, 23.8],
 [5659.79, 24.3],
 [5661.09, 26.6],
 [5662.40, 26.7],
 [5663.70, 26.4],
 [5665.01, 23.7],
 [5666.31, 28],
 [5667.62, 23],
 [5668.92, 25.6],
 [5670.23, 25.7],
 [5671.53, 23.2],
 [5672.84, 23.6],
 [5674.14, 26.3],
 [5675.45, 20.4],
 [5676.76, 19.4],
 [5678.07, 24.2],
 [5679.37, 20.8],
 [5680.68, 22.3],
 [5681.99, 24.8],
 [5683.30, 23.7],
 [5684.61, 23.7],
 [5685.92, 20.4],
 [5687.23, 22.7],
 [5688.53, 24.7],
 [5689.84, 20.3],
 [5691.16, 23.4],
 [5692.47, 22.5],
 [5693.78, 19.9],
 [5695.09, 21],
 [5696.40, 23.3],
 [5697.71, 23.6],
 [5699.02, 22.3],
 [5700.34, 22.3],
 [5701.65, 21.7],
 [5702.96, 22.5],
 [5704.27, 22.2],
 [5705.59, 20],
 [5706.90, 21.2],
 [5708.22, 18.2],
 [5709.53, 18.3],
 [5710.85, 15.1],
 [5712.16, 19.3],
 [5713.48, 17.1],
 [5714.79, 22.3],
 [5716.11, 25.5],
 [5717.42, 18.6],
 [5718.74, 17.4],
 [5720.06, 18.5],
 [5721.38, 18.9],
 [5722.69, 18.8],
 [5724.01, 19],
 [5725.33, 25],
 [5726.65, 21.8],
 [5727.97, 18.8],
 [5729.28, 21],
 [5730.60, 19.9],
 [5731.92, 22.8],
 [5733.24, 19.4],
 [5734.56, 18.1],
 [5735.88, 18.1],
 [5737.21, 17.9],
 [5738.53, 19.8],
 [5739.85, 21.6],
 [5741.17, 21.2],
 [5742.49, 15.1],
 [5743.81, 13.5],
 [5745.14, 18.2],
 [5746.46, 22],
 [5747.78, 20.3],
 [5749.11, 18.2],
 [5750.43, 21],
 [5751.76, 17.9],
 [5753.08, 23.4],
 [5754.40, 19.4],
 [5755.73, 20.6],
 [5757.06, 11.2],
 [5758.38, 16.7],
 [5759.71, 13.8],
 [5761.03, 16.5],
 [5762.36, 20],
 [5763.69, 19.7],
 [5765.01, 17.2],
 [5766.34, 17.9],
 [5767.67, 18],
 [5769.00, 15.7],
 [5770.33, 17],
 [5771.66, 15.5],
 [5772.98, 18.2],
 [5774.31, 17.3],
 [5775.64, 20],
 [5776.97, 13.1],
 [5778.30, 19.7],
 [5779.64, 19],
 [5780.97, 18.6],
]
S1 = 0.95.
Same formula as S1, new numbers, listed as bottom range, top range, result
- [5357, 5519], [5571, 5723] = 1.27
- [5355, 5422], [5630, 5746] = 1.27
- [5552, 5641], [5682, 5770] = 0.85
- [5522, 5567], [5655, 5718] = 1.14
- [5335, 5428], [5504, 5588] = 1.17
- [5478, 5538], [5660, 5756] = 1.03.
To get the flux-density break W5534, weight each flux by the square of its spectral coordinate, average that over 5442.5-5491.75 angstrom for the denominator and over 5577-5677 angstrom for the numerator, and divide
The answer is 1.3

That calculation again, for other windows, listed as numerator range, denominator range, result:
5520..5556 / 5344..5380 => 1.14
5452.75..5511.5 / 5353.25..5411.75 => 1.14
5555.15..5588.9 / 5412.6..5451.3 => 1.19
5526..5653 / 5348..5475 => 1.29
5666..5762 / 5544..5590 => 0.99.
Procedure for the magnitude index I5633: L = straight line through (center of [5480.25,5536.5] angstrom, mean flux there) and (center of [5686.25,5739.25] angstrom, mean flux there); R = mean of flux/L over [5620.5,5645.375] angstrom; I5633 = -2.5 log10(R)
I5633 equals -0.236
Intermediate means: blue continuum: 22.1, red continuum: 20.6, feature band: 26.3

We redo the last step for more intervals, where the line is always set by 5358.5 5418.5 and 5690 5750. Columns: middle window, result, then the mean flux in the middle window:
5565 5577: -0.11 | 22.2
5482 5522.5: -0.13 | 22.5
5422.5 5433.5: 0.10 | 18.2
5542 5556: -0.04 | 20.9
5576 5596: -0.16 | 23.1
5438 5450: 0.01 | 19.7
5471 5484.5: -0.10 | 21.9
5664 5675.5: -0.22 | 24.7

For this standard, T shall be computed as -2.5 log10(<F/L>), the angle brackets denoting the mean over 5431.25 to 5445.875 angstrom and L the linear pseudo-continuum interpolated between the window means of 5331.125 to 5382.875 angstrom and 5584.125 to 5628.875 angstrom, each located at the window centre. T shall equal 0.10 mag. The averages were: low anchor 19.7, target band 19.8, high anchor 25.5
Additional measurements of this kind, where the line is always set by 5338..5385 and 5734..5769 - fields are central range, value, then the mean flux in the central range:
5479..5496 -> -0.160 mag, 22.3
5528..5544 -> -0.094 mag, 20.8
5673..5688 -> -0.218 mag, 22.7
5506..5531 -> -0.140 mag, 21.8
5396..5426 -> -0.018 mag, 19.8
